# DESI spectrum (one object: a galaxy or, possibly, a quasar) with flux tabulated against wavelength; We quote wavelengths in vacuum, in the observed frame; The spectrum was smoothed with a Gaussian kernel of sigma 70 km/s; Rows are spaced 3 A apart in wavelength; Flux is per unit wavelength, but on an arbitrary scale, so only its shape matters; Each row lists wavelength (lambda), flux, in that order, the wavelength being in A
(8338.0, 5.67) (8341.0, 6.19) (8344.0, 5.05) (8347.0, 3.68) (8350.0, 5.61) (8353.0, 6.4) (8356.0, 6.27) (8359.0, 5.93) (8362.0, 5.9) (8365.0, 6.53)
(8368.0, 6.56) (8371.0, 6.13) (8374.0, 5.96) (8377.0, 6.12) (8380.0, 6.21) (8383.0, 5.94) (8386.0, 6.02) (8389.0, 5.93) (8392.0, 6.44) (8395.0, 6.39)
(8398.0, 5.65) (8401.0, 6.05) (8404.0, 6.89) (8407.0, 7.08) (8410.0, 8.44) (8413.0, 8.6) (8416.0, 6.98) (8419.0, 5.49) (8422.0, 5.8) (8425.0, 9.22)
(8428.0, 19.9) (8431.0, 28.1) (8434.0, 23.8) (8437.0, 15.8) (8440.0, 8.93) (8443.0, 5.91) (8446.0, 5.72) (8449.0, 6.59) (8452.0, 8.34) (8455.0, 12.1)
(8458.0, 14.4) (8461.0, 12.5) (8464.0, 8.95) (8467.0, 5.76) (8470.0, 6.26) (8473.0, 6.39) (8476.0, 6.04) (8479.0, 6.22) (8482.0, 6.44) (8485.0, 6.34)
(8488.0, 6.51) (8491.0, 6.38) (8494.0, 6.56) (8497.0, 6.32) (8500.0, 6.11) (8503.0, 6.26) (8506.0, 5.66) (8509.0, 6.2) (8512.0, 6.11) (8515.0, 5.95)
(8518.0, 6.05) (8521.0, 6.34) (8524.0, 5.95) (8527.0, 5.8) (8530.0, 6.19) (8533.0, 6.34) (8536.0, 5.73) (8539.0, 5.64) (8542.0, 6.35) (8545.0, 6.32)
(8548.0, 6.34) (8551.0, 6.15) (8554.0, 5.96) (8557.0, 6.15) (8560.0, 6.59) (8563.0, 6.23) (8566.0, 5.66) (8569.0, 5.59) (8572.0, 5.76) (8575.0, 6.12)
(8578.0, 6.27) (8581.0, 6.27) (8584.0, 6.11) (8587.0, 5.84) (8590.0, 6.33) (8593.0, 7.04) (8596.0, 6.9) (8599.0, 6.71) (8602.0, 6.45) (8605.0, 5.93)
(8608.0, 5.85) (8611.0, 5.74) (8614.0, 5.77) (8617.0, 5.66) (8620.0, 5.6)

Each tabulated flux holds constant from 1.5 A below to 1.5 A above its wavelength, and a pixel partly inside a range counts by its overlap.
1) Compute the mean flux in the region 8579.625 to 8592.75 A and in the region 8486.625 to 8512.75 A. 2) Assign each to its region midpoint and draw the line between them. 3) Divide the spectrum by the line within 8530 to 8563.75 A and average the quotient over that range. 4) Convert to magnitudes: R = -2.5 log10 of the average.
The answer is 0.01 mag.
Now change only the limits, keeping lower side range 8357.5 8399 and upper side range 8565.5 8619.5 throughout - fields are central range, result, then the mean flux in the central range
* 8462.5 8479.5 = -0.09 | 6.63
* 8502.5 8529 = 0.02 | 6.03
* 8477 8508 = -0.03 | 6.27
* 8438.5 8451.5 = -0.13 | 6.91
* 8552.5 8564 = -0.02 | 6.23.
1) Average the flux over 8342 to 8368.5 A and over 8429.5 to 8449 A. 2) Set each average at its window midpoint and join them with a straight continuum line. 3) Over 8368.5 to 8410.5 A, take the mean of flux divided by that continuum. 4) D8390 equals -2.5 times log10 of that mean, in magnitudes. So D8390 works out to 0.39 mag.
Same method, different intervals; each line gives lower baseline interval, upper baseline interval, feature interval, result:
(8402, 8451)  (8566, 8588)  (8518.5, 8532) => 0.25 mag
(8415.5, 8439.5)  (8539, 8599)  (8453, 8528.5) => 0.46 mag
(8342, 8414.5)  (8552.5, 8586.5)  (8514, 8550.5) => 0.00 mag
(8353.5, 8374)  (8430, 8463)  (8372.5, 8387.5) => 0.23 mag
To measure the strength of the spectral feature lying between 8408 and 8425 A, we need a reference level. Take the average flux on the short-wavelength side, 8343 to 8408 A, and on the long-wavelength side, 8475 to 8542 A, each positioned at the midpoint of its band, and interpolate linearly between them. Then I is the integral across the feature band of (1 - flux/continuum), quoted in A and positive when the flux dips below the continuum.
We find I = -3.32 A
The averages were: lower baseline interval 6.03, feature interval 7.25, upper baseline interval 6.15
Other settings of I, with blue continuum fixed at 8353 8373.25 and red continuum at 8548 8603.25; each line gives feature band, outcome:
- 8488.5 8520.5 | 0.3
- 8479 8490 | -0.3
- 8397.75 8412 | -1.7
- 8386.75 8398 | 0.1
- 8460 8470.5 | -3.6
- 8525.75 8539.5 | 0.6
